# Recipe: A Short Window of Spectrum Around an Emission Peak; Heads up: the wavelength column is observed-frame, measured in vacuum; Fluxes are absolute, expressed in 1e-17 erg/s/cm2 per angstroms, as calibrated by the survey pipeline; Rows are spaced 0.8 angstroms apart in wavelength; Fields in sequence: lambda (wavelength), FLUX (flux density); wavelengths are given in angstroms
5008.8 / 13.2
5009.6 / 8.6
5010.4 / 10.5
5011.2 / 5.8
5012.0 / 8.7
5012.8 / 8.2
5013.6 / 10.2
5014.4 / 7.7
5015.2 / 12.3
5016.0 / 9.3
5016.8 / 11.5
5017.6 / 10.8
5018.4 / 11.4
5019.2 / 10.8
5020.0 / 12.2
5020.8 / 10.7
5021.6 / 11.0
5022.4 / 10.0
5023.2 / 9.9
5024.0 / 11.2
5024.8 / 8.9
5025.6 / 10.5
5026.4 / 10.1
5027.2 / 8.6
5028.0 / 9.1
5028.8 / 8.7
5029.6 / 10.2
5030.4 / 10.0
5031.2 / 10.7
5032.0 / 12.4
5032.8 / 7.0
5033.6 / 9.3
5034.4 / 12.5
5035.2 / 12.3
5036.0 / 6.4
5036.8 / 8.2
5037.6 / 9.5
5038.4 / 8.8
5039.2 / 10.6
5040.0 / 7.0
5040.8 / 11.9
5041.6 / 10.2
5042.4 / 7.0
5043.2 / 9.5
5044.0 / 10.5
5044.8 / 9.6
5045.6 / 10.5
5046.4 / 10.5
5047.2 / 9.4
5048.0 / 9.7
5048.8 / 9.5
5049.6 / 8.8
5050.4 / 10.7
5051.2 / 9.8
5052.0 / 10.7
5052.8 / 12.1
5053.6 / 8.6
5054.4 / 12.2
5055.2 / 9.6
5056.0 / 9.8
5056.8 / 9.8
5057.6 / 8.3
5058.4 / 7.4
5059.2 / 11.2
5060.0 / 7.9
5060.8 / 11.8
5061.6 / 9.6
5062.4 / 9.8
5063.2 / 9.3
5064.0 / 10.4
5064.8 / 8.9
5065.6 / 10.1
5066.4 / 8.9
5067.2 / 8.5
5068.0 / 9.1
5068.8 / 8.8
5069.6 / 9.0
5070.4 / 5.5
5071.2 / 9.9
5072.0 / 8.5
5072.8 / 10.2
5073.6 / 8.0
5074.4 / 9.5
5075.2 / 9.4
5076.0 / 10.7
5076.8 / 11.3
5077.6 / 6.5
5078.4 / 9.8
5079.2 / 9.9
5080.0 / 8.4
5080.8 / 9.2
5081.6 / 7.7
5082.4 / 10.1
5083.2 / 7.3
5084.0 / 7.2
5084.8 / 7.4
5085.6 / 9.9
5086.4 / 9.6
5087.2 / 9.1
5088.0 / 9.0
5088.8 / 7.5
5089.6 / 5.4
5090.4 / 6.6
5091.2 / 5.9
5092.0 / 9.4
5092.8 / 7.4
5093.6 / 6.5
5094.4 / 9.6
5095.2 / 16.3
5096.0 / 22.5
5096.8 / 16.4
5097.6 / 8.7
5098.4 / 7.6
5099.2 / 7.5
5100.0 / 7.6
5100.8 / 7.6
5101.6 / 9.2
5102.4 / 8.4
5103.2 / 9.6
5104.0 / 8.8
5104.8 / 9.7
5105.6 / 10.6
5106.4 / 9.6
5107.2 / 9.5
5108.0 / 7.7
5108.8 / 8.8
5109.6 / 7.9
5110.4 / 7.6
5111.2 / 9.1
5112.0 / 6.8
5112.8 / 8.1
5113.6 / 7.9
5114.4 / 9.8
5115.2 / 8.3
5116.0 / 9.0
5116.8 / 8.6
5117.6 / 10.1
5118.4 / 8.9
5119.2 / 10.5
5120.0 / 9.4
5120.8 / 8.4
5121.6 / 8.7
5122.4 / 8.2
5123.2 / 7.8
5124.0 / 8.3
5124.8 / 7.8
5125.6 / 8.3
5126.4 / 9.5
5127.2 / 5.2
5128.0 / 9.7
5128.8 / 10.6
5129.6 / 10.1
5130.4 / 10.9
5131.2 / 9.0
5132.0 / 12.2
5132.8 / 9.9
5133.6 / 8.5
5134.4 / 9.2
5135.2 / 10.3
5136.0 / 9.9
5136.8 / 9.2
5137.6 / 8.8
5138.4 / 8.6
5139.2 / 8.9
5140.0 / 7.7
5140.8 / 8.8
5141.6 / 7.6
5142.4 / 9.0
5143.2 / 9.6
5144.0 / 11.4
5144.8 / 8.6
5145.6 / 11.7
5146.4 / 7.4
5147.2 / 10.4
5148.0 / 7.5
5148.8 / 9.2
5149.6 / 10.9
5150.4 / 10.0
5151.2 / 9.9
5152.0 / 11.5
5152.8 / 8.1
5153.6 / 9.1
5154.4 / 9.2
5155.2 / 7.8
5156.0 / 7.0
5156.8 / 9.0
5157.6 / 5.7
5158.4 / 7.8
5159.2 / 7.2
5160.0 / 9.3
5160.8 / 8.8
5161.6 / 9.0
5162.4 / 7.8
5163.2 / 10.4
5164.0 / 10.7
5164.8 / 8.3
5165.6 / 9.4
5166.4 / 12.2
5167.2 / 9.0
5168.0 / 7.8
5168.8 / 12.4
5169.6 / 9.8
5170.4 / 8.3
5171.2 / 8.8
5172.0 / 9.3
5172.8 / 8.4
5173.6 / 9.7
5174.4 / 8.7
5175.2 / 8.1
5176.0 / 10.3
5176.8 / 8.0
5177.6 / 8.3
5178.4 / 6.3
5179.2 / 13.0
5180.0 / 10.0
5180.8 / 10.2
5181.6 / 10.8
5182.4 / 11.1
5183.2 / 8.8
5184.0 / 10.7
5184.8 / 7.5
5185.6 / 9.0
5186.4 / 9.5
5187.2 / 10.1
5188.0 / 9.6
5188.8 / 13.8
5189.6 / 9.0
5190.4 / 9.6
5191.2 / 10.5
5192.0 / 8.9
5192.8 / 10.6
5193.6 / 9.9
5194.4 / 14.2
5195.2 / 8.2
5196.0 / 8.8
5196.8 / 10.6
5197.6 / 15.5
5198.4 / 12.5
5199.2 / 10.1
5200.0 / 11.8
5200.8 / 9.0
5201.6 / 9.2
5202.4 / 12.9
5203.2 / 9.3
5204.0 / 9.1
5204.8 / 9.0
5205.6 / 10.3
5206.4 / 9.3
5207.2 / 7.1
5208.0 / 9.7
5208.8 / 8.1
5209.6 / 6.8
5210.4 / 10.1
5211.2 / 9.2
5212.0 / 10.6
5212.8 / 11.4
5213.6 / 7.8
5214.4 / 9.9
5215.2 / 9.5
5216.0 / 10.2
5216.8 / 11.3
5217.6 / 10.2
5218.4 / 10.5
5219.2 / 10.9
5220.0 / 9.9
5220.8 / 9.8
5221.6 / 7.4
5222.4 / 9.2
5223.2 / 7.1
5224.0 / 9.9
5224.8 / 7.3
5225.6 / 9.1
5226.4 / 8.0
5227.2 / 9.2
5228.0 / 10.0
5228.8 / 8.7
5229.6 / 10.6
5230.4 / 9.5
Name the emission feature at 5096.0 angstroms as Hbeta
